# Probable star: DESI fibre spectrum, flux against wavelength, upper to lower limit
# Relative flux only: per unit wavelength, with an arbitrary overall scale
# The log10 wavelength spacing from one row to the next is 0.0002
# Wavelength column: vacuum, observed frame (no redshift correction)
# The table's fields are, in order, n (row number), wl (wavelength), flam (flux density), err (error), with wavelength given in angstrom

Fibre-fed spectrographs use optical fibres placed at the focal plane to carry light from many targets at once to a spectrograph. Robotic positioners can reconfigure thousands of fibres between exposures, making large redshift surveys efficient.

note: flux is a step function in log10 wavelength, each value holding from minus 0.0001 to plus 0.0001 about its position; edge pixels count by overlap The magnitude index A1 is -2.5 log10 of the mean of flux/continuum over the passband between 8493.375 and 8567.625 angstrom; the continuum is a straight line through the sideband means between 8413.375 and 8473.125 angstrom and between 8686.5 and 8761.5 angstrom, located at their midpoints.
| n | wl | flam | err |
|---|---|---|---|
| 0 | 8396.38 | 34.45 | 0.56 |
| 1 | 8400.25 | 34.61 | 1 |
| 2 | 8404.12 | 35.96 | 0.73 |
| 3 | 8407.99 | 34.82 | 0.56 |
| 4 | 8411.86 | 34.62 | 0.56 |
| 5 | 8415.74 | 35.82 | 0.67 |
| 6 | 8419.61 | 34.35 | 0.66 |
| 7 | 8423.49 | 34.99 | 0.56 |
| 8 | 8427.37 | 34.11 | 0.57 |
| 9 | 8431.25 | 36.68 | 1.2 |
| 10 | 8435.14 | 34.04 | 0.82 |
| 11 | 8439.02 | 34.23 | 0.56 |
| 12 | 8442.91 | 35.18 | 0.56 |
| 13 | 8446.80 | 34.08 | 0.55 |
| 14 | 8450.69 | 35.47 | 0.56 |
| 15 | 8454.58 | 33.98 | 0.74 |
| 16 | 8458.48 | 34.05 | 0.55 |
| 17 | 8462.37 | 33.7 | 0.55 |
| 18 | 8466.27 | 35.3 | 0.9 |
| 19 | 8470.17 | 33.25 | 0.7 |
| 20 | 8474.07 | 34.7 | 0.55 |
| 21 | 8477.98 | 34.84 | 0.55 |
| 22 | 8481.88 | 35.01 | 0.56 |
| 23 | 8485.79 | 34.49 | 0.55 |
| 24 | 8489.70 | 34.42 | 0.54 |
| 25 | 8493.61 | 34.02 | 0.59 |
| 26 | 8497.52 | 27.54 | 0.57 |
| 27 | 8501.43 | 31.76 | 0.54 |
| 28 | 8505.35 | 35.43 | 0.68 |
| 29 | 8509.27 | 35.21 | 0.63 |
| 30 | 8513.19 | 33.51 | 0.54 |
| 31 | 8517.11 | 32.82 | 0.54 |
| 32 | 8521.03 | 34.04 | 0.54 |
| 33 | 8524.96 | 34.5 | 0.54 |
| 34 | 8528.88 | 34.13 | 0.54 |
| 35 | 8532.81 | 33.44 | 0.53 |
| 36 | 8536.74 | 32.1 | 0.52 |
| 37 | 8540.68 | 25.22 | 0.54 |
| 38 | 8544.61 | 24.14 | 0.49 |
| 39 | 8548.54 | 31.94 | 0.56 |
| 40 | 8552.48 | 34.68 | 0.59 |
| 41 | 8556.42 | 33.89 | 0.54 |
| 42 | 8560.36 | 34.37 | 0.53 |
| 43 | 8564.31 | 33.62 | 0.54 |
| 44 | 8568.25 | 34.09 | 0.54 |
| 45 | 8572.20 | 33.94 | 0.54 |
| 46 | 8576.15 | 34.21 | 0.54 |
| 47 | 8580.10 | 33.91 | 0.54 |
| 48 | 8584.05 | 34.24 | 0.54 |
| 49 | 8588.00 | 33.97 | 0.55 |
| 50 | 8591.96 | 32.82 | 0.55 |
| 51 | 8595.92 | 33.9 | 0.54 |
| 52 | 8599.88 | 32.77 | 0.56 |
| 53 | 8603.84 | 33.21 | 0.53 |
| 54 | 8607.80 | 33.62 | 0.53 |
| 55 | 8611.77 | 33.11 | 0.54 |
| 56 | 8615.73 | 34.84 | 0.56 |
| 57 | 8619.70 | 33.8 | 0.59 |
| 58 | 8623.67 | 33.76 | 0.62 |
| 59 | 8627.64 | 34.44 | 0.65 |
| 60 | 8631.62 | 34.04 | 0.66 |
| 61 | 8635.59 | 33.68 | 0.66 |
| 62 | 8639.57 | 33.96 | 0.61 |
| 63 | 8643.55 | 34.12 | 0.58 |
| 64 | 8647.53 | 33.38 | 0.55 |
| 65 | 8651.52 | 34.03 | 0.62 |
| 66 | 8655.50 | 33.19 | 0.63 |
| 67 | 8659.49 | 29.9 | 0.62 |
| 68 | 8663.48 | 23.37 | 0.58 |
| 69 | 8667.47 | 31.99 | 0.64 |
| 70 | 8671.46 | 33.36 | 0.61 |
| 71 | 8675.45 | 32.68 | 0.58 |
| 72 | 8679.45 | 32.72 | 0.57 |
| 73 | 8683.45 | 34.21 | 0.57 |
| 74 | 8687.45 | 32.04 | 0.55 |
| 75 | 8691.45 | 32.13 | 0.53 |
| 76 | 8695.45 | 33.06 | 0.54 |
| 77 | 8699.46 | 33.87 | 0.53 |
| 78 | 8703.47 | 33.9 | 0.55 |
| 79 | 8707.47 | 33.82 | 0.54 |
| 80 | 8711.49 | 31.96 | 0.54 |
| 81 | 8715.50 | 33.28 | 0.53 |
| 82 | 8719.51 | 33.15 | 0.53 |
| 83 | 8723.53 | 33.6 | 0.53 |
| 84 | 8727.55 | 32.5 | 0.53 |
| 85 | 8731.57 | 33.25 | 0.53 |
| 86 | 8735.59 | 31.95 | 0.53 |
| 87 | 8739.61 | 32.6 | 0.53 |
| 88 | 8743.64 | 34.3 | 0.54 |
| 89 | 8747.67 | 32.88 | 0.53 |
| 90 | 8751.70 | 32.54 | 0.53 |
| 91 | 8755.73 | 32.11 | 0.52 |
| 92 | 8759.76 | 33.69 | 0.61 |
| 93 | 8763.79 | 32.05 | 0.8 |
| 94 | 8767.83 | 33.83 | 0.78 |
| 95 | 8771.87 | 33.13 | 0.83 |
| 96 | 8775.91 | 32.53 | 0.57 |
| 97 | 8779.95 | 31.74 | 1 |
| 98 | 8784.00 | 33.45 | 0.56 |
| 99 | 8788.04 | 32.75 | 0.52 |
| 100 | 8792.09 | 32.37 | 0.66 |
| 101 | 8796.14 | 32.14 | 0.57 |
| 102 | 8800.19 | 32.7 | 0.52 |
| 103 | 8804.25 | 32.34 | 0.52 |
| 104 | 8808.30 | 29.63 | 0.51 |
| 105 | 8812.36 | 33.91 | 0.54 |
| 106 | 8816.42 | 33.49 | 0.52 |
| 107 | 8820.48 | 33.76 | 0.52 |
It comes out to 0.055 mag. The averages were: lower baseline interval 34.6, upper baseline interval 33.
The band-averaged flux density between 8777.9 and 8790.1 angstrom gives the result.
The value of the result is 32.6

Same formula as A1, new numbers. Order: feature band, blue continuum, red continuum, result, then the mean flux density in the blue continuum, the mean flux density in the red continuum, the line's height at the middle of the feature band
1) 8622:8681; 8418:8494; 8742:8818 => 0.029 mag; 34.6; 32.7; 33.4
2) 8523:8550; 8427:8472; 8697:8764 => 0.111 mag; 34.5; 33.1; 34.1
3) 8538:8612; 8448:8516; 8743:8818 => 0.027 mag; 33.9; 32.7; 33.5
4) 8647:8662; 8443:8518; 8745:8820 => 0.032 mag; 33.9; 32.7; 33.2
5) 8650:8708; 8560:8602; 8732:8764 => 0.033 mag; 33.8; 32.8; 33.2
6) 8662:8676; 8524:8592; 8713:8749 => 0.087 mag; 32.7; 33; 32.9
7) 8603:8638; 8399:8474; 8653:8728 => -0.028 mag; 34.7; 32.4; 33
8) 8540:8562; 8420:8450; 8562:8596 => 0.102 mag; 34.8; 33.9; 34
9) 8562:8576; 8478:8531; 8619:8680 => -0.024 mag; 33.7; 32.6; 33.2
